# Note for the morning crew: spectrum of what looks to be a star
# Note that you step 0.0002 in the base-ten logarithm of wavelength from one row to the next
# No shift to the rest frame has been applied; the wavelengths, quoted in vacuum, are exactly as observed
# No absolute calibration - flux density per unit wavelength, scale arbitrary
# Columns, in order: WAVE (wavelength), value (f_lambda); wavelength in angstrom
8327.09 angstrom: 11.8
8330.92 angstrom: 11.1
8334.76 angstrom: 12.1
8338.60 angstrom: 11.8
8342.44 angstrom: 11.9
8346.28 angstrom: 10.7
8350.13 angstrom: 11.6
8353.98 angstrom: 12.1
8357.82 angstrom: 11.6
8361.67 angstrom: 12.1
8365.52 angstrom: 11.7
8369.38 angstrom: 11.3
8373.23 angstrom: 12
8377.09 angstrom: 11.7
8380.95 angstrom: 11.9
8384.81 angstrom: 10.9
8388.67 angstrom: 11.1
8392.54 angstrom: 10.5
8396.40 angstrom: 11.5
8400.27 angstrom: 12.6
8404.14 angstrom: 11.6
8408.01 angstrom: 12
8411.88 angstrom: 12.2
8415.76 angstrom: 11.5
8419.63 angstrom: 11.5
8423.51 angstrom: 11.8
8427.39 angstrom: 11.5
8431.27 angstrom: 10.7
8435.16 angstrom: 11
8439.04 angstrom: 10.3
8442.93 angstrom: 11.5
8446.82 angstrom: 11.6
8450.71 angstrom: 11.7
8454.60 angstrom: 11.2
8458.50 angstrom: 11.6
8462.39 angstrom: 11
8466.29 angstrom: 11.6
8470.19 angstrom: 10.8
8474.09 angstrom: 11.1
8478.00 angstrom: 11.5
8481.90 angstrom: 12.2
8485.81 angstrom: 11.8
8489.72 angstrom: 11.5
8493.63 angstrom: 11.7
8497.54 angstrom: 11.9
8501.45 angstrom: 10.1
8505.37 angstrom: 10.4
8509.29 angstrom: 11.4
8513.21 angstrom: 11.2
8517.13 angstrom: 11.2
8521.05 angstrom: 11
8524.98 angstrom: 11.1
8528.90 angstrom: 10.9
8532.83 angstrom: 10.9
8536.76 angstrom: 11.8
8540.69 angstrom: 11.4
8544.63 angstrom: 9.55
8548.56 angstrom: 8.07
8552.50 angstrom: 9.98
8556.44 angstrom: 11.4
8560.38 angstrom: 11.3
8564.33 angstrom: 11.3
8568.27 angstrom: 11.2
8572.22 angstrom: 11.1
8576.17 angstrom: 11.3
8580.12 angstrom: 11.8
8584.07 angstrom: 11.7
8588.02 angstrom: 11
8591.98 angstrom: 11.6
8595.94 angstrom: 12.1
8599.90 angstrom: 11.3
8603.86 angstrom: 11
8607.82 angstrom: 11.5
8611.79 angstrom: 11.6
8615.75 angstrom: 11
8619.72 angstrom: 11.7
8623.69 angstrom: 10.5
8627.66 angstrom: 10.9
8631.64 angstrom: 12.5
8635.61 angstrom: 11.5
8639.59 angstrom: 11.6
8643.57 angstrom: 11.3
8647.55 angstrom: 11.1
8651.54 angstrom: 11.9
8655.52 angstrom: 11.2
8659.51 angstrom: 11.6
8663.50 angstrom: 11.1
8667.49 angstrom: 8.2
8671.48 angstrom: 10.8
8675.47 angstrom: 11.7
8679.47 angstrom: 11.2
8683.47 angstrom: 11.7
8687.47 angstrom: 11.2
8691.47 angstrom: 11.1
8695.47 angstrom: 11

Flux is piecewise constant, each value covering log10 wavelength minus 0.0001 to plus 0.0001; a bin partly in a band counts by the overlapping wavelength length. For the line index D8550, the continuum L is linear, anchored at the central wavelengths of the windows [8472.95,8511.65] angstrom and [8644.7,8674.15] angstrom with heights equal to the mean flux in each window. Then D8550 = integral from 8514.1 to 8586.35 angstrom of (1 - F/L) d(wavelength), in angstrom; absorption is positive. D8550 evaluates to 1.6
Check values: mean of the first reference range 11.4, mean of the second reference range 10.9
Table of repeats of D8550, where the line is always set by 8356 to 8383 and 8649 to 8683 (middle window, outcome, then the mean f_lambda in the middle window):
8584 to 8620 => -0.9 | 11.4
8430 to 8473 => 1.3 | 11.2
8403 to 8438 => 0.4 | 11.5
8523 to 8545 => 0.6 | 11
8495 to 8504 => 0.3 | 11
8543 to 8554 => 2.1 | 9.16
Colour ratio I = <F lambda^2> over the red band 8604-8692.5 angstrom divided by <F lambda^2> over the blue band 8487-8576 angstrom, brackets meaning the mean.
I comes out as 1.1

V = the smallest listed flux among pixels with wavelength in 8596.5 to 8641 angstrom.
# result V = 10.5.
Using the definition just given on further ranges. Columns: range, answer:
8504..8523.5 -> 10.4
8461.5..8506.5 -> 10.1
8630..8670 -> 8.2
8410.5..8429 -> 11.5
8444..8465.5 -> 11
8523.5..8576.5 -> 8.07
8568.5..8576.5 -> 11.1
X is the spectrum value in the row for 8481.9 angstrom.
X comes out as 12.2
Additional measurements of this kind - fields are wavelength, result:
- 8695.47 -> 11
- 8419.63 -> 11.5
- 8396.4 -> 11.5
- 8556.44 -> 11.4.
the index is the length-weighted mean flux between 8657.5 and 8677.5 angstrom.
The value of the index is 10.7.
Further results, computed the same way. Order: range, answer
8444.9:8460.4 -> 11.5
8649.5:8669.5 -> 10.8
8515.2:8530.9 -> 11.1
